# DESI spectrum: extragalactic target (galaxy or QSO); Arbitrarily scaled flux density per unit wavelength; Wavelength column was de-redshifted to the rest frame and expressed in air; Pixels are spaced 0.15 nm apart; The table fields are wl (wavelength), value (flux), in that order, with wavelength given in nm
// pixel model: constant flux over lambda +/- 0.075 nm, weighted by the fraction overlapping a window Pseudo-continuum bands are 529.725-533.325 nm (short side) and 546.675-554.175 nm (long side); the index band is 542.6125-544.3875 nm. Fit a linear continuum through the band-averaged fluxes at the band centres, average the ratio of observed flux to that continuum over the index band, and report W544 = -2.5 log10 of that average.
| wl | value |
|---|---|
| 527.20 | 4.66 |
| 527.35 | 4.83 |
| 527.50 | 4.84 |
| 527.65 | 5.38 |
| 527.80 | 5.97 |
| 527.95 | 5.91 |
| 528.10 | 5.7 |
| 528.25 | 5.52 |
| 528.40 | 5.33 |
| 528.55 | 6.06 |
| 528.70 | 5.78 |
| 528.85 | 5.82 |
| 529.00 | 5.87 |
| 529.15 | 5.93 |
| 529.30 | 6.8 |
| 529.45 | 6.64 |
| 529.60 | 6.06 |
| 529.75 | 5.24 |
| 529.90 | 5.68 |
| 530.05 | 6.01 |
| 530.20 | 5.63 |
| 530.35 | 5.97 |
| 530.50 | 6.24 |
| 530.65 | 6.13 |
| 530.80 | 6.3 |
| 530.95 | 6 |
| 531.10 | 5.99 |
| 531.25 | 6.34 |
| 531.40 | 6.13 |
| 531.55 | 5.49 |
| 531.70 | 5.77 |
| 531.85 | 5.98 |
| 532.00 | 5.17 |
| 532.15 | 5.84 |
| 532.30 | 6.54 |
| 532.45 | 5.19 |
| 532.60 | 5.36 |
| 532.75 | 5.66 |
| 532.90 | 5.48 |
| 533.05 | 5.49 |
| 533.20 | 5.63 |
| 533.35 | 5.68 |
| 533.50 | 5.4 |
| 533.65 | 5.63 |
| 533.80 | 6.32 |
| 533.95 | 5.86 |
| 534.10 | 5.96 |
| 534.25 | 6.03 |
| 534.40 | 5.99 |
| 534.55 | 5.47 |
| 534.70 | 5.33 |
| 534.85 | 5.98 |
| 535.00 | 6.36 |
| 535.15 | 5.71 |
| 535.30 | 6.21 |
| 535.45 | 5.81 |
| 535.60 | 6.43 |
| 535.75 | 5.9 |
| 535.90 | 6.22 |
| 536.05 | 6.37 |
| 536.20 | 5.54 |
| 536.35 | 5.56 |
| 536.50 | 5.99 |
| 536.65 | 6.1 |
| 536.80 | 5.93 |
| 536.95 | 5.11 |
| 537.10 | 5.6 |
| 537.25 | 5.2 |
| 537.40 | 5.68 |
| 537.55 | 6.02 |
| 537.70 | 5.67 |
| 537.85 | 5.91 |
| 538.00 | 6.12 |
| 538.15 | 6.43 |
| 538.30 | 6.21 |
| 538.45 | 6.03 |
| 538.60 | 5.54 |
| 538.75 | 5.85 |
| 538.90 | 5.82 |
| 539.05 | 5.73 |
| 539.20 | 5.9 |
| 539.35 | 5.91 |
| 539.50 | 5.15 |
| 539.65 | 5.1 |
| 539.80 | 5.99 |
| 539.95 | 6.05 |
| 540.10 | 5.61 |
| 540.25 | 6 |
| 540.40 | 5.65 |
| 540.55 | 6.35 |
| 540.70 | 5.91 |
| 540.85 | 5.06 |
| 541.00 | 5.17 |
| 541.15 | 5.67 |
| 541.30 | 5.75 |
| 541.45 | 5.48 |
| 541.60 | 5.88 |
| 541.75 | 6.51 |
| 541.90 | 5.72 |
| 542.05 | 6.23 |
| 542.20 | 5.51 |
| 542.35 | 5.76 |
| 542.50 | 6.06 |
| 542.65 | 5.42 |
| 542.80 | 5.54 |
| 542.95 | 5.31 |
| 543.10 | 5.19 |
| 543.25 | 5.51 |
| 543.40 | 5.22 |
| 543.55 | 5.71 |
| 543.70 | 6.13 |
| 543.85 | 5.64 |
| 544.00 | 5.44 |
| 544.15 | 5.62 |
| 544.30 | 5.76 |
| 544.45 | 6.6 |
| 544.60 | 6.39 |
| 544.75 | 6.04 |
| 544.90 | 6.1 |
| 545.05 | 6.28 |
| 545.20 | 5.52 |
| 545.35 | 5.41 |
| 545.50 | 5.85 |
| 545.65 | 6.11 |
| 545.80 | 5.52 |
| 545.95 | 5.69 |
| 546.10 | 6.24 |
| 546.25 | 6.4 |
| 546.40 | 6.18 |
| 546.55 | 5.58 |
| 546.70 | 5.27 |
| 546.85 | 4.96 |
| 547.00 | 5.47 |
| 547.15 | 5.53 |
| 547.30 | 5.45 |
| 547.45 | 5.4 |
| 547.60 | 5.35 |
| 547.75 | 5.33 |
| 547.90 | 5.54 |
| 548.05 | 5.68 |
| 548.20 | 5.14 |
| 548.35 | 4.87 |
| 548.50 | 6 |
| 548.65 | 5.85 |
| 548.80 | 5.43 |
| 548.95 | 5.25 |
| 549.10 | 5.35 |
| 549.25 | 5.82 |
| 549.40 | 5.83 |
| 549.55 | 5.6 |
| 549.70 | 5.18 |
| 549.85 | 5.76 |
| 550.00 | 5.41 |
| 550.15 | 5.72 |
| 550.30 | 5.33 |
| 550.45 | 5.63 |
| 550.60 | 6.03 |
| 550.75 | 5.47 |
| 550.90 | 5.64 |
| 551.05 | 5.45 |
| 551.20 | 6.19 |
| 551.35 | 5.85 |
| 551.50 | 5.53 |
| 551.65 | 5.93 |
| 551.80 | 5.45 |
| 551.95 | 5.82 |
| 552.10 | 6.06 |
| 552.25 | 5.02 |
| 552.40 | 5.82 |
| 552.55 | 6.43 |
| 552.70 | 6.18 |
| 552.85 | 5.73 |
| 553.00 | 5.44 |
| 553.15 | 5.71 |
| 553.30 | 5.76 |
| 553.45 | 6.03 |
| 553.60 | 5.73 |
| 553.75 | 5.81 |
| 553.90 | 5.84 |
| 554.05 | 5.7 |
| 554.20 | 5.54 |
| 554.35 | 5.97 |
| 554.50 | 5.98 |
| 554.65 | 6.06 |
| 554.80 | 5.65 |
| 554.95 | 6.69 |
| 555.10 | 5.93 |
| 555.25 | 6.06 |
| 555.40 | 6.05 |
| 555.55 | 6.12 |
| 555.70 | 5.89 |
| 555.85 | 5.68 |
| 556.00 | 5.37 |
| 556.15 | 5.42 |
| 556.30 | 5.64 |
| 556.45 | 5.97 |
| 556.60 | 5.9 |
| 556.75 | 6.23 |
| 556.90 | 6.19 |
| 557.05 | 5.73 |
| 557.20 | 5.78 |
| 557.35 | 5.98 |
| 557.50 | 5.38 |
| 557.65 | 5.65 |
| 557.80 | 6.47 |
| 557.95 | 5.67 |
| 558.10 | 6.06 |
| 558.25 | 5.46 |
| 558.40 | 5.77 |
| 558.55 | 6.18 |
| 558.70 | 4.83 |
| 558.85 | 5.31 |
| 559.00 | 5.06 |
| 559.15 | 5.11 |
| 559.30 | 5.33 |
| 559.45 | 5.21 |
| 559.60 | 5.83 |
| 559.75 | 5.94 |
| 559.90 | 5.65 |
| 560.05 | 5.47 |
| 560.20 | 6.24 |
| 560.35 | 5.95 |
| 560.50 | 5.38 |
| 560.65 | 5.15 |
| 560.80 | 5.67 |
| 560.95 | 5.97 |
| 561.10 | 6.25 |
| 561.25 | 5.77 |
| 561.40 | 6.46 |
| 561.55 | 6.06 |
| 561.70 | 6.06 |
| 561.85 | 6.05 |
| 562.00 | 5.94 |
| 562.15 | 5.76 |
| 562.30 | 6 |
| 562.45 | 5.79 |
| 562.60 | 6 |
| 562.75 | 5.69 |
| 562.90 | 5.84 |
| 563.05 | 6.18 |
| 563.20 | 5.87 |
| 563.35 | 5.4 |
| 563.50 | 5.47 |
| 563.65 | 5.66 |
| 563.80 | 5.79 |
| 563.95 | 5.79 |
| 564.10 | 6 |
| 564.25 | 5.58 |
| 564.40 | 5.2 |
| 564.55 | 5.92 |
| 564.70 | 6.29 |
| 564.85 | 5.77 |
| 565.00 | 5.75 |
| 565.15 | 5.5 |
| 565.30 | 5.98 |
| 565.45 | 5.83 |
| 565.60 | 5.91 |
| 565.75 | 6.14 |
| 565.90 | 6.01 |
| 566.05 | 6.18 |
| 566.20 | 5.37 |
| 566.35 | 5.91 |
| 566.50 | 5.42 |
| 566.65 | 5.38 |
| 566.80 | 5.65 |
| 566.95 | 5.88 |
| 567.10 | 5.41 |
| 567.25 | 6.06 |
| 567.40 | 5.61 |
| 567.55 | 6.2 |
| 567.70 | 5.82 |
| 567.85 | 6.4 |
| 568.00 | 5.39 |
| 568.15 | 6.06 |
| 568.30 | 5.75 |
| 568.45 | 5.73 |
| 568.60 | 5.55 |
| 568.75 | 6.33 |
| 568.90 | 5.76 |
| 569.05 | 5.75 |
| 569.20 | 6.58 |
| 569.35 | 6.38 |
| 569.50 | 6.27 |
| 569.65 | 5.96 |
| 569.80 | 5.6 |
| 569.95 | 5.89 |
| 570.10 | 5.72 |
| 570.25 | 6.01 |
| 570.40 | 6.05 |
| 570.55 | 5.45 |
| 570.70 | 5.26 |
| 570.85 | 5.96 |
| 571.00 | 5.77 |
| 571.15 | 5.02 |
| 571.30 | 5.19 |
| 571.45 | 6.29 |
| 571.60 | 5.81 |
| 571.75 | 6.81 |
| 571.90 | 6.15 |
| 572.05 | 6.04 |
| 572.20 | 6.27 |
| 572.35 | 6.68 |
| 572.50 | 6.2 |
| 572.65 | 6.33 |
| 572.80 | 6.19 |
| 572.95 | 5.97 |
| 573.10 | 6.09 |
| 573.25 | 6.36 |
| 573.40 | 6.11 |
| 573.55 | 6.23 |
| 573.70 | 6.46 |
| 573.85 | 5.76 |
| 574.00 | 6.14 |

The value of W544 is 0.03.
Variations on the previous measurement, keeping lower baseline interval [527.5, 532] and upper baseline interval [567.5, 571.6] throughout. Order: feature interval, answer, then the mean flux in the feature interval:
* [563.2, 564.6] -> 0.039 mag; 5.65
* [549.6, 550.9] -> 0.057 mag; 5.57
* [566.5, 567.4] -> 0.039 mag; 5.65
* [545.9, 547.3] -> 0.035 mag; 5.69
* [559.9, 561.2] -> 0.020 mag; 5.75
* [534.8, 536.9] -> -0.021 mag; 6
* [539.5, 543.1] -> 0.033 mag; 5.7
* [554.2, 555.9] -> -0.023 mag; 5.99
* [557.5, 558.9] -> 0.031 mag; 5.7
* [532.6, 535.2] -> 0.025 mag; 5.75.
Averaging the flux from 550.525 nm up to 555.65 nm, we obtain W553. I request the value 5.84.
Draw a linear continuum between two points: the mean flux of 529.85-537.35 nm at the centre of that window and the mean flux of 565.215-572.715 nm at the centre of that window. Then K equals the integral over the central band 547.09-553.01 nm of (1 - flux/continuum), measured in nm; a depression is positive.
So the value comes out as 0.25 nm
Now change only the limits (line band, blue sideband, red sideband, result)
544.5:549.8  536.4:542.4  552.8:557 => 0.155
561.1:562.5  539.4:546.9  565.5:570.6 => -0.039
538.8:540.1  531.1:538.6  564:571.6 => 0.028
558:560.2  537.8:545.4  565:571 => 0.107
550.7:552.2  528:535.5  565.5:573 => 0.038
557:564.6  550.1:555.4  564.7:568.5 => 0.095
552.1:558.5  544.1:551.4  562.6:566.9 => -0.147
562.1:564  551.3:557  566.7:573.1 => 0.035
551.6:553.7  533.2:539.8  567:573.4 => 0.035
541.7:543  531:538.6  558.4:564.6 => 0.005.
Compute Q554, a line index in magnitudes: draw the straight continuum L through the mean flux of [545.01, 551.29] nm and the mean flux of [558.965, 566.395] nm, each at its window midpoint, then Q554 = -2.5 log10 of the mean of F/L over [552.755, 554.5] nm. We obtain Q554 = -0.02 mag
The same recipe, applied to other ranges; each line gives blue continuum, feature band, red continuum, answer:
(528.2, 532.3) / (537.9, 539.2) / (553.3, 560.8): -0.016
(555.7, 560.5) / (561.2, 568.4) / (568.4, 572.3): -0.004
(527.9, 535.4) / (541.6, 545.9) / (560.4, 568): 0.009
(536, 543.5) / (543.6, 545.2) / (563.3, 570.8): -0.041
